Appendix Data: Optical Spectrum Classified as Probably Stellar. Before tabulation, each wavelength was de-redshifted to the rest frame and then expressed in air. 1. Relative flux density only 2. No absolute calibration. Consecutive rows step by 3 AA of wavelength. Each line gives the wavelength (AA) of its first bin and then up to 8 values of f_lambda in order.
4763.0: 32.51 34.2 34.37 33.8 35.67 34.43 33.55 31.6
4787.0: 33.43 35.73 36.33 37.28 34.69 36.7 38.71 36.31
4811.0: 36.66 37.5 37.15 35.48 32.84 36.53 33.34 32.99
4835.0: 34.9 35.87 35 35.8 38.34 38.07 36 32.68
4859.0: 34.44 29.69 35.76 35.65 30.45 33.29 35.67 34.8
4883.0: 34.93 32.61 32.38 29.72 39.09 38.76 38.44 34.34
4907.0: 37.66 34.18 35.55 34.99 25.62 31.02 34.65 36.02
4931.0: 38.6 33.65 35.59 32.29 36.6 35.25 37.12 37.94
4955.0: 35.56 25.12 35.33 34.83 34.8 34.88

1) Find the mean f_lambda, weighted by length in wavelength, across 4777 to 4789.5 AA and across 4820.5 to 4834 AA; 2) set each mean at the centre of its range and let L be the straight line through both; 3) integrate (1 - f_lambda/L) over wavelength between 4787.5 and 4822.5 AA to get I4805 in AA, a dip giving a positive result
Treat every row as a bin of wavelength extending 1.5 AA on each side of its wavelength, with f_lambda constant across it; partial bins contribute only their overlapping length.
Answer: -2.8 AA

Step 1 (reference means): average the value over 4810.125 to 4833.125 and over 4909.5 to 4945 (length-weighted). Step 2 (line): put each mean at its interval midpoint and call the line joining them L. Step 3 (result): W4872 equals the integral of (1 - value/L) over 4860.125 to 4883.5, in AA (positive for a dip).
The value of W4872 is 0.7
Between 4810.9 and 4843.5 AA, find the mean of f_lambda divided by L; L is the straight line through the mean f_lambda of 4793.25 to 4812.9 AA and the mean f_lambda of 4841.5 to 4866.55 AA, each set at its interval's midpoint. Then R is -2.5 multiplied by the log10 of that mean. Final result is 0.02 mag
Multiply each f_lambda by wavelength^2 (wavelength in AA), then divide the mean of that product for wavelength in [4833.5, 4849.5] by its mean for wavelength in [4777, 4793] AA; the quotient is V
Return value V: 1.1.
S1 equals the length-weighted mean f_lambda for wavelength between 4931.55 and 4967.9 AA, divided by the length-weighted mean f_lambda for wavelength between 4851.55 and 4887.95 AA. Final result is 1.0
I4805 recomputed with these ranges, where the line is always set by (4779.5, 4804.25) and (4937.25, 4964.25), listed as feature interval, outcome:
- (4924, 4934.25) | -0.4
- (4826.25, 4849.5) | -0.3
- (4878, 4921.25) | 0.3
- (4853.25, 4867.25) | 0.5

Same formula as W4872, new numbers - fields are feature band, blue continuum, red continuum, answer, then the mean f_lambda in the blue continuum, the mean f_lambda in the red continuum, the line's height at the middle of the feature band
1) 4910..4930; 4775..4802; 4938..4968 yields 0.8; 34.8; 34.5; 34.6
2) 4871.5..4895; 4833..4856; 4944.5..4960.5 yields 1.2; 36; 34.3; 35.4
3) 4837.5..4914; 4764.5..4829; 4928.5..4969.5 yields 0.3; 35.3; 34.9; 35.1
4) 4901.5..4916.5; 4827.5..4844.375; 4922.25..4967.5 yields -0.4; 34.6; 34.8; 34.7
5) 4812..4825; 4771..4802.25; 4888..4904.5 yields -0.3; 34.8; 35.6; 35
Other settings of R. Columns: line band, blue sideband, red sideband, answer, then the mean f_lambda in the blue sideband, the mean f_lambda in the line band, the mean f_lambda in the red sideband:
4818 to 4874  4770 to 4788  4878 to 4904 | 0.00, 33.8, 34.6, 35.1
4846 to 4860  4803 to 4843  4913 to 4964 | -0.02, 35.7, 35.9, 34.1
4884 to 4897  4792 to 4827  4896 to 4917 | 0.08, 36.3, 33.7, 36.4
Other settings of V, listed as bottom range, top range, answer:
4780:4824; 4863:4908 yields 1.01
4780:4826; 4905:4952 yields 1.02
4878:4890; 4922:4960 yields 1.05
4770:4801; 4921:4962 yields 1.07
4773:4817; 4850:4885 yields 0.99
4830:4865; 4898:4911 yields 1.07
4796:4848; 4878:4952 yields 1.01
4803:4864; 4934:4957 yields 1.05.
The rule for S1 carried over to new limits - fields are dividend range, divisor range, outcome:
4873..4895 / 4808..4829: 0.94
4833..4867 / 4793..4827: 0.97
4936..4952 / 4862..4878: 1.06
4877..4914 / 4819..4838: 1.02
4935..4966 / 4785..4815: 0.95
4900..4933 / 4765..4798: 1.00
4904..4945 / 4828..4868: 0.98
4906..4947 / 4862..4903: 0.99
